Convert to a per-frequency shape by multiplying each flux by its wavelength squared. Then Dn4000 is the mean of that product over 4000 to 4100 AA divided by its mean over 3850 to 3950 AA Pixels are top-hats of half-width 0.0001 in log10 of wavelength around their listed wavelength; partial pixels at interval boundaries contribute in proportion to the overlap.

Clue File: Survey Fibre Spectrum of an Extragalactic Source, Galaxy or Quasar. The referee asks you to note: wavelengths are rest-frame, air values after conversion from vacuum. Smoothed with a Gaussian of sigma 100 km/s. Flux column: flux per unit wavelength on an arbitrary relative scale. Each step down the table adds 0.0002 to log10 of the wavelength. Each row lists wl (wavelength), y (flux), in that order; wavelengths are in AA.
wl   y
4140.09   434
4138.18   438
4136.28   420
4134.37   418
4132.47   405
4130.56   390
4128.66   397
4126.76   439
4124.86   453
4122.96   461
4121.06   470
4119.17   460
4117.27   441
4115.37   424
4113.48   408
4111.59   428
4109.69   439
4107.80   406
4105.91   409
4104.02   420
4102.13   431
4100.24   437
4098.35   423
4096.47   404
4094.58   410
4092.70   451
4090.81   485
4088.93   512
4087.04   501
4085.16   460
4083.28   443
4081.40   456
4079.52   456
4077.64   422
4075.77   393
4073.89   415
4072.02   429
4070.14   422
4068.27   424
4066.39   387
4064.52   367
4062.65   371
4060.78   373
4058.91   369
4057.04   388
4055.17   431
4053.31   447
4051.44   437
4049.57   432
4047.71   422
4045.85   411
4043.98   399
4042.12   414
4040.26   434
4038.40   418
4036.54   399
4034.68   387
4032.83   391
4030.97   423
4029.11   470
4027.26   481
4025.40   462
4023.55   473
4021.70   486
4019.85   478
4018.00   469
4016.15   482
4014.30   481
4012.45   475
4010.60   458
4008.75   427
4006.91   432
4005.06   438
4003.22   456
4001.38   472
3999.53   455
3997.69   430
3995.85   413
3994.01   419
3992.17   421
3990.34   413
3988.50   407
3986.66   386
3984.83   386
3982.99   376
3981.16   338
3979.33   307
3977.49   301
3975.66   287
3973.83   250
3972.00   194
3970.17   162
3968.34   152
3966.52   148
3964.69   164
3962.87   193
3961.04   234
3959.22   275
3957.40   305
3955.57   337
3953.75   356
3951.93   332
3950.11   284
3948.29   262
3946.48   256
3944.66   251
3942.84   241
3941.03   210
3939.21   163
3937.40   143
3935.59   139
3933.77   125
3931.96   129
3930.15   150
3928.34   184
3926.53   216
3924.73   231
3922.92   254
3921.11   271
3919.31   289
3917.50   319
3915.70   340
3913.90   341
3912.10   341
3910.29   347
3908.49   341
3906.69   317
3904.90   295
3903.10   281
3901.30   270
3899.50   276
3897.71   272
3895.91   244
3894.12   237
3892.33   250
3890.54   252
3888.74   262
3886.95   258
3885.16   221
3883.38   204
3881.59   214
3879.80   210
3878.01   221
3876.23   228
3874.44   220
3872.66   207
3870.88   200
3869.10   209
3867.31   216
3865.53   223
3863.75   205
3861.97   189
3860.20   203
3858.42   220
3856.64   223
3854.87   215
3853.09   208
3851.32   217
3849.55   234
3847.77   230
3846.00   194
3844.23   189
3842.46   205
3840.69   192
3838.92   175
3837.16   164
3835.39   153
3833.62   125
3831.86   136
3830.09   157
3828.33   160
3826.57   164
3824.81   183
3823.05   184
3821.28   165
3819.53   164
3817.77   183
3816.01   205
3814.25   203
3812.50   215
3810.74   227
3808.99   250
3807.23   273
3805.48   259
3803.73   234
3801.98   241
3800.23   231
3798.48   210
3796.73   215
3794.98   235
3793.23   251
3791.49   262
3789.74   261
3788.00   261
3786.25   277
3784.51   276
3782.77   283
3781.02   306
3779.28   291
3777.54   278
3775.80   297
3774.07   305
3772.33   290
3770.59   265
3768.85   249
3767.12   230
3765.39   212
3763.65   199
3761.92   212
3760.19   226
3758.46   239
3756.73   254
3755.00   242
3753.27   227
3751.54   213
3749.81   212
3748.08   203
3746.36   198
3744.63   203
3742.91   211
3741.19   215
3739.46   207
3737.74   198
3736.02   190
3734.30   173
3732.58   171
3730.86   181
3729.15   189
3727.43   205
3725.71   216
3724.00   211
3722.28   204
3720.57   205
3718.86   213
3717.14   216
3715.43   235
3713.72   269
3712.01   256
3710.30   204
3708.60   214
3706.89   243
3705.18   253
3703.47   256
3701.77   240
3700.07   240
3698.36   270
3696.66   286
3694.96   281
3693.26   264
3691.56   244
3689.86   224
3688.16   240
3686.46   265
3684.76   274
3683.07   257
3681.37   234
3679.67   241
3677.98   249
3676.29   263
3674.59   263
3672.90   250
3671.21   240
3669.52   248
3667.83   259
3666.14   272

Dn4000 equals 1.98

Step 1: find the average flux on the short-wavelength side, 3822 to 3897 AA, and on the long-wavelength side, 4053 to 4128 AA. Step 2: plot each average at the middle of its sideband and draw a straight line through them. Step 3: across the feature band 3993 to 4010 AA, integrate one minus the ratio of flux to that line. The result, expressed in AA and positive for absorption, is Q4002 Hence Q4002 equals -4.74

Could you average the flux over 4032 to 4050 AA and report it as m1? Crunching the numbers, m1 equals 410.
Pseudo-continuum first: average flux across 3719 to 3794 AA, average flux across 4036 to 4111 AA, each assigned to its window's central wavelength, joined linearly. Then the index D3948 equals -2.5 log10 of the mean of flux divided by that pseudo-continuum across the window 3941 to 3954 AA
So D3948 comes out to 0.26 mag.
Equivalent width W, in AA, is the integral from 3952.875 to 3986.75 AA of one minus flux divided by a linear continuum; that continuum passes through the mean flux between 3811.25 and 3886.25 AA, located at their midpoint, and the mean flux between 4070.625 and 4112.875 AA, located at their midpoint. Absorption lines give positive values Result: 5.2 AA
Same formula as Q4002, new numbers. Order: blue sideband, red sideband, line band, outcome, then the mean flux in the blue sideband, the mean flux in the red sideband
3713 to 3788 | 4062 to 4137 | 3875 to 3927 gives 7.8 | 231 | 430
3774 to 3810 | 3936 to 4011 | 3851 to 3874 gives 5.8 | 261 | 314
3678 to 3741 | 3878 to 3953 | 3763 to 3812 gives -3.9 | 230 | 249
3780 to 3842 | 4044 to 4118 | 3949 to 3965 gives 2.3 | 214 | 425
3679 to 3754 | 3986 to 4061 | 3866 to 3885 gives 6.8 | 226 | 434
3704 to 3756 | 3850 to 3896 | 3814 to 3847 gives 6.8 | 213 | 221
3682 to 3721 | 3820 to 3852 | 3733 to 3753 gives 2.0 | 246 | 179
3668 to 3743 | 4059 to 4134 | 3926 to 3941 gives 8.2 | 232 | 428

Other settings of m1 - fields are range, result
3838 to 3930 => 242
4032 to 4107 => 422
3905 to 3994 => 270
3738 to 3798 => 244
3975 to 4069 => 418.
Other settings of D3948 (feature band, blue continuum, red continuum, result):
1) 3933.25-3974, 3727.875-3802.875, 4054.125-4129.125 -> 0.47 mag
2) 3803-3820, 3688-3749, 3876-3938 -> 0.06 mag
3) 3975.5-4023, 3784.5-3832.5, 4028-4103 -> -0.14 mag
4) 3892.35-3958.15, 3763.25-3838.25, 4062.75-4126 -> 0.20 mag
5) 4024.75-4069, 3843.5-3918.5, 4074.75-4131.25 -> -0.07 mag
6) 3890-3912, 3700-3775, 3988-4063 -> 0.20 mag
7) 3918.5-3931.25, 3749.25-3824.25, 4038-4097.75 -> 0.41 mag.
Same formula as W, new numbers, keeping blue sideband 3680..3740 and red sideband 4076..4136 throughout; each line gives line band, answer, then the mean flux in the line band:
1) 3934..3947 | 5.8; 195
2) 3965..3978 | 5.6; 208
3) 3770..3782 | -1.2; 291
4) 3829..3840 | 5.3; 153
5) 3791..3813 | 3.1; 239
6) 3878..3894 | 4.4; 233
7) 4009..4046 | -4.7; 445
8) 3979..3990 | 0.0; 372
